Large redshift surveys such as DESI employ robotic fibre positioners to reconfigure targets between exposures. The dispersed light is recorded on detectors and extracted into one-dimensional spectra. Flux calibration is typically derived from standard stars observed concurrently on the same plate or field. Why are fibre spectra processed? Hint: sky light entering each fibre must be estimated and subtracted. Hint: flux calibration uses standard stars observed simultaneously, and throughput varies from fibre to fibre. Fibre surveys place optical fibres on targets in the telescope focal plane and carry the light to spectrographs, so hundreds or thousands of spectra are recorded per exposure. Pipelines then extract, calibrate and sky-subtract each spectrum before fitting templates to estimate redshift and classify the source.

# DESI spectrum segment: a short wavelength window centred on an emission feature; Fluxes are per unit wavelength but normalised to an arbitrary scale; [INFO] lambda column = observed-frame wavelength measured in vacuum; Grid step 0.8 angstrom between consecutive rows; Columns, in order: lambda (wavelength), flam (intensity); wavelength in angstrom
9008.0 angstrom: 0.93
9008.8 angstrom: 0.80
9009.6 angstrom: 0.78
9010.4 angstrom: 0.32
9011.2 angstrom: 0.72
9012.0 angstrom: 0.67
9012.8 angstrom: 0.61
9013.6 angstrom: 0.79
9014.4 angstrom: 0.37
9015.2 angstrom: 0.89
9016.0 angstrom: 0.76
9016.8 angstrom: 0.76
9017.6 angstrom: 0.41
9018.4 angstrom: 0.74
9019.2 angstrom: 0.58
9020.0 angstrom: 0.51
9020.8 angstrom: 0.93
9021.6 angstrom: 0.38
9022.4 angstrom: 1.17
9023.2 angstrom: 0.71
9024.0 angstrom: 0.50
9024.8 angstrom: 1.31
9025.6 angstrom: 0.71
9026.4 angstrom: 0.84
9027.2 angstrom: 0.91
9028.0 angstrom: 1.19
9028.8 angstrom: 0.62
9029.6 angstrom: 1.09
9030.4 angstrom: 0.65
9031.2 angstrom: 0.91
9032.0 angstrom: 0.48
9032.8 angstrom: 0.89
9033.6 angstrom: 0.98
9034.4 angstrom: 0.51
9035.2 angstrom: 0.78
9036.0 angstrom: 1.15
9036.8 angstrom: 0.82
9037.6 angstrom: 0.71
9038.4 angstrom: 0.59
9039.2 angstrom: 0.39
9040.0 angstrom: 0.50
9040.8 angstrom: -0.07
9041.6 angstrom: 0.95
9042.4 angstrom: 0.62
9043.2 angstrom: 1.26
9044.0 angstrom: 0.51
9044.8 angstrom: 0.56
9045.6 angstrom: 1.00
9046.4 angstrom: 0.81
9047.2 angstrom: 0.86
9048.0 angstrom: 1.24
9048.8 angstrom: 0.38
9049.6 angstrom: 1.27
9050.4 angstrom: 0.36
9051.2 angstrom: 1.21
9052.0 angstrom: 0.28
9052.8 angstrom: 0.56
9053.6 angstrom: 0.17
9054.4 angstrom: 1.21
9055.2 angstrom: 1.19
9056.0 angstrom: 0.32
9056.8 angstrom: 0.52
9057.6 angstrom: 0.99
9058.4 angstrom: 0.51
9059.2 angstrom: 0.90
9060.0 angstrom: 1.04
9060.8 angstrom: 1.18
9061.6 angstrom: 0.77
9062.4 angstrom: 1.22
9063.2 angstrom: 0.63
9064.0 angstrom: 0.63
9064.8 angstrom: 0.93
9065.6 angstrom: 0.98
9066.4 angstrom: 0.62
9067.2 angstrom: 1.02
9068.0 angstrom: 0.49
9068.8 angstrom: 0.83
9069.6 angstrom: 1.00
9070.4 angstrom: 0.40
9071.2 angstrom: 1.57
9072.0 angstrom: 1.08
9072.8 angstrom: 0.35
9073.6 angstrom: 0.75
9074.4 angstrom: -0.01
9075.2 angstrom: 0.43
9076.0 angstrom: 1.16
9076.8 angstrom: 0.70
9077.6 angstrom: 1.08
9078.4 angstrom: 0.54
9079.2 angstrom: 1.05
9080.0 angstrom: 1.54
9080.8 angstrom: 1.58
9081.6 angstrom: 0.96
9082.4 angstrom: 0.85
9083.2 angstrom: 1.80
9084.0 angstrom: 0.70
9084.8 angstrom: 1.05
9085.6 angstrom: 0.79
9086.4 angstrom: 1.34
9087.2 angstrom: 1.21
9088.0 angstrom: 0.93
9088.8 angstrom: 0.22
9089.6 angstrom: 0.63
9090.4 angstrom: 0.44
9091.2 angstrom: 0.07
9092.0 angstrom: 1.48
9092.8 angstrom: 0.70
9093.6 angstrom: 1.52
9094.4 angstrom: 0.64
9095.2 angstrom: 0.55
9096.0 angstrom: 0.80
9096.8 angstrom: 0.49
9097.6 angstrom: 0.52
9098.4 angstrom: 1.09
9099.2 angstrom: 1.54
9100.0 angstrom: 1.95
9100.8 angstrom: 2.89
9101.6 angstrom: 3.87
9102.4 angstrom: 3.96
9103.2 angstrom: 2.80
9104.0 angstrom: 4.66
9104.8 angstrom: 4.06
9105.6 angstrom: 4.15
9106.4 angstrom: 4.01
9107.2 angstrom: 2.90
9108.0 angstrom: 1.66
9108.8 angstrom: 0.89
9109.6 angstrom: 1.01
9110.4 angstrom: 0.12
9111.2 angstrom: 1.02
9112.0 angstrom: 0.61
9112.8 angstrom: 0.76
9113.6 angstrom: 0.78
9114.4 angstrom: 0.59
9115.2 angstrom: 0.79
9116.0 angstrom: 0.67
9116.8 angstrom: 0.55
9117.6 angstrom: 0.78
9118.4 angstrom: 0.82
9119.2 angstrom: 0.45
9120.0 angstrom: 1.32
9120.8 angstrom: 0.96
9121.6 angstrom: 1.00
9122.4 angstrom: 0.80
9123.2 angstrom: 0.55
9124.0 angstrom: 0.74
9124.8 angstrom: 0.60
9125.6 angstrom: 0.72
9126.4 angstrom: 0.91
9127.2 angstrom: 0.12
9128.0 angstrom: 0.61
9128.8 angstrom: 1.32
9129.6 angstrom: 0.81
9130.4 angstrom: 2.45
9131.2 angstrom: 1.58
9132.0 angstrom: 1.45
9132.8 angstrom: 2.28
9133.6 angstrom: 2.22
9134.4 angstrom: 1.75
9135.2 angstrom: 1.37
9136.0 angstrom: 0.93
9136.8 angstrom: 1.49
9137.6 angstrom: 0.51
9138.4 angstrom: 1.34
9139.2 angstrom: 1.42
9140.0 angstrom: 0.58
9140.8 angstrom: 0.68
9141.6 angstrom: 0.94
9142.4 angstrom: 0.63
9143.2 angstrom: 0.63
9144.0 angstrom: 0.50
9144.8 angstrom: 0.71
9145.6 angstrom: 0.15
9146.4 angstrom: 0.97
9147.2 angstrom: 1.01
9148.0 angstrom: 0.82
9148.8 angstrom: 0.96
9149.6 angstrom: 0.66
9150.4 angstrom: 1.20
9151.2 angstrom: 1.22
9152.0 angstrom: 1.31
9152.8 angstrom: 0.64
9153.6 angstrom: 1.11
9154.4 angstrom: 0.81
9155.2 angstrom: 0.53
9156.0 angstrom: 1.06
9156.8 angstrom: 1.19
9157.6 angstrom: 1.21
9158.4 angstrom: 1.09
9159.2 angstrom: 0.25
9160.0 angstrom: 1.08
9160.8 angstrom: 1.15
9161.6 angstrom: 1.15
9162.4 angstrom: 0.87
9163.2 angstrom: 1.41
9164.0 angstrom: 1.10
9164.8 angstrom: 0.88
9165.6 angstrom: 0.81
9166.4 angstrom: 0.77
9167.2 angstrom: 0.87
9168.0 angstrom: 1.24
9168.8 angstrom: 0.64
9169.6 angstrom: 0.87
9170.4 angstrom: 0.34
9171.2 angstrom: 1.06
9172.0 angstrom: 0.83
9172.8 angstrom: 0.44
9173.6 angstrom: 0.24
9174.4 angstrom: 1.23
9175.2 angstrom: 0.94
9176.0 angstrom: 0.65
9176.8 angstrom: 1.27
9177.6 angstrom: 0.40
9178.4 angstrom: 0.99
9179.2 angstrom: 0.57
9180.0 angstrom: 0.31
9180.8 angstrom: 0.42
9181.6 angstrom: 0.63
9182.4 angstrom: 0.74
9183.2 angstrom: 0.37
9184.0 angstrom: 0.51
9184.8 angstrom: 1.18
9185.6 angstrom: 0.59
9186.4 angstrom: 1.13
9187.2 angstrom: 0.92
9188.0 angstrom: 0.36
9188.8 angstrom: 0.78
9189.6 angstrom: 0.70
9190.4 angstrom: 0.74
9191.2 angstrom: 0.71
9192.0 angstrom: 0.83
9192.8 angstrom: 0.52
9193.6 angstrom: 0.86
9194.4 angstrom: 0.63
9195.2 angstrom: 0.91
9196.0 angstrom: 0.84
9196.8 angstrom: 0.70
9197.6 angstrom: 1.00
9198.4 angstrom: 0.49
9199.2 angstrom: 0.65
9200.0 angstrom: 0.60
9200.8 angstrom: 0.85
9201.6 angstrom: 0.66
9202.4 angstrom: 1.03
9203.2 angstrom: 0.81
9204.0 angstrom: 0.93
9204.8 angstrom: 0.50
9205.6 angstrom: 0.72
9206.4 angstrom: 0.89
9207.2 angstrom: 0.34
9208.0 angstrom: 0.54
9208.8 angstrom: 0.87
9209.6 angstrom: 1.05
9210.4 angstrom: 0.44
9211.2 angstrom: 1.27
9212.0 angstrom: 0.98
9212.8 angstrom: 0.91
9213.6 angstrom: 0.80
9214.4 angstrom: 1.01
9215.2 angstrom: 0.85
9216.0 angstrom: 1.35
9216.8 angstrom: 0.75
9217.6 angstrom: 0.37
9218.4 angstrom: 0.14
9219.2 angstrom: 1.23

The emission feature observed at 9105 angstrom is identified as H-alpha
